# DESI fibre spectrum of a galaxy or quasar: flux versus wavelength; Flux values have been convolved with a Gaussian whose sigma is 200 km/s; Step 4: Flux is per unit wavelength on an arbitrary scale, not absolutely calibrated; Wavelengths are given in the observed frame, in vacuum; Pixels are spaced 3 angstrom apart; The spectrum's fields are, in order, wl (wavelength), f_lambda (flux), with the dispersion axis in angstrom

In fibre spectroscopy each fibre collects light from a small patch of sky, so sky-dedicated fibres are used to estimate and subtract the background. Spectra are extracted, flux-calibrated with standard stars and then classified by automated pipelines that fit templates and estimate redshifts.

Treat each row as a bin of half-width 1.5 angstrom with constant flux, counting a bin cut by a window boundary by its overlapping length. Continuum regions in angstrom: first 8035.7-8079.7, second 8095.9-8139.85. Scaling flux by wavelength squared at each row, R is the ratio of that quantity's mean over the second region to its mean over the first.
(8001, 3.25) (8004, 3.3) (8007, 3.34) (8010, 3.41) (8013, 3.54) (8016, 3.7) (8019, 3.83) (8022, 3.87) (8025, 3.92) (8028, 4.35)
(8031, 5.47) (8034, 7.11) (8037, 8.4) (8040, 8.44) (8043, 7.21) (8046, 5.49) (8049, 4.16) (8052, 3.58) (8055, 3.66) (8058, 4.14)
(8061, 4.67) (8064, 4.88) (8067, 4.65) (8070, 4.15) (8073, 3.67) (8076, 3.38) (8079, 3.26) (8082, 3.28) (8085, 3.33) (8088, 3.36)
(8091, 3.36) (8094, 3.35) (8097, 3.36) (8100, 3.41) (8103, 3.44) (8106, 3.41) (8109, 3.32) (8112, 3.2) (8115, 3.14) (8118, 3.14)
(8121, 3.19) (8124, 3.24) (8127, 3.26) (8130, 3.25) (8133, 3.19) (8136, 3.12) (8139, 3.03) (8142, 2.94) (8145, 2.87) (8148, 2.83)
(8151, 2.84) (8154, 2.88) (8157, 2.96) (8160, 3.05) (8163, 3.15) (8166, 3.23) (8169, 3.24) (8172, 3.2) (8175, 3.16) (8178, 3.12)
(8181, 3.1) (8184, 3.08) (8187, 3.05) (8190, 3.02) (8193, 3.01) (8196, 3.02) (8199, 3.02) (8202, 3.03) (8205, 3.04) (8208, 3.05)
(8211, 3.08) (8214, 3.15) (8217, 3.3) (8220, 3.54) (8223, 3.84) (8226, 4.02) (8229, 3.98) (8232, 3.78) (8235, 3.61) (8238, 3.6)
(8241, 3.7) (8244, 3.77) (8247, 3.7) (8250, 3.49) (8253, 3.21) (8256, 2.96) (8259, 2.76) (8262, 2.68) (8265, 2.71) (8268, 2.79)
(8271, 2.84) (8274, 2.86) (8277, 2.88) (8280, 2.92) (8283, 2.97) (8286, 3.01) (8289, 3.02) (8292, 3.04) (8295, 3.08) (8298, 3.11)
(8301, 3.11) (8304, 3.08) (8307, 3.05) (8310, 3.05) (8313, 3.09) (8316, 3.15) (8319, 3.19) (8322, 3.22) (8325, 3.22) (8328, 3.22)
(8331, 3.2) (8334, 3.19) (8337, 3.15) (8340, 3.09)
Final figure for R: 0.7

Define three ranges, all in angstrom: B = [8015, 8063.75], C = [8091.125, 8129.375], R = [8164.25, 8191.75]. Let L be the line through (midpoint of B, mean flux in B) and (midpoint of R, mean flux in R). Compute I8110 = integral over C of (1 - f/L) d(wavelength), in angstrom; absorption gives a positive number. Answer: 7.6 angstrom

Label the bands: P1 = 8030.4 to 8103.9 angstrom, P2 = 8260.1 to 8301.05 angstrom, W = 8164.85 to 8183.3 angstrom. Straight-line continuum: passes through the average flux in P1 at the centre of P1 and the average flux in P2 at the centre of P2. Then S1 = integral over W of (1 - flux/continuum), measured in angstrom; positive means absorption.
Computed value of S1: 2.74 angstrom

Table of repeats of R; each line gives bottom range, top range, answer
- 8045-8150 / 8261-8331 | 0.90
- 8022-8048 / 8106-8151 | 0.52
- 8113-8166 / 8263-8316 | 1.01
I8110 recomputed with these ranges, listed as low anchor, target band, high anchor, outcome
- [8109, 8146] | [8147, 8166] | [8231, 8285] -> 1.0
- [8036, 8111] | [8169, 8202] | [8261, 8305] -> 4.4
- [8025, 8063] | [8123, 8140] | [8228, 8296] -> 5.1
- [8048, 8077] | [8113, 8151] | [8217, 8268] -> 7.5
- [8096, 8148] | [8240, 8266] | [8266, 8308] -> -1.7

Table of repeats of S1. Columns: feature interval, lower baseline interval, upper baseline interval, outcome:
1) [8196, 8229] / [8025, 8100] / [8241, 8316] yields 1.81 angstrom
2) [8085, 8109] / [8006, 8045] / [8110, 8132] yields 2.02 angstrom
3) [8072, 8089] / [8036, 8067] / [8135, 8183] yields 4.92 angstrom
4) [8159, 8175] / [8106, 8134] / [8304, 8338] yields 0.16 angstrom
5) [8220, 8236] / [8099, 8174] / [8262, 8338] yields -3.85 angstrom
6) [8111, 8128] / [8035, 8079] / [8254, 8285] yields 4.56 angstrom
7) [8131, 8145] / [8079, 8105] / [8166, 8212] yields 0.75 angstrom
